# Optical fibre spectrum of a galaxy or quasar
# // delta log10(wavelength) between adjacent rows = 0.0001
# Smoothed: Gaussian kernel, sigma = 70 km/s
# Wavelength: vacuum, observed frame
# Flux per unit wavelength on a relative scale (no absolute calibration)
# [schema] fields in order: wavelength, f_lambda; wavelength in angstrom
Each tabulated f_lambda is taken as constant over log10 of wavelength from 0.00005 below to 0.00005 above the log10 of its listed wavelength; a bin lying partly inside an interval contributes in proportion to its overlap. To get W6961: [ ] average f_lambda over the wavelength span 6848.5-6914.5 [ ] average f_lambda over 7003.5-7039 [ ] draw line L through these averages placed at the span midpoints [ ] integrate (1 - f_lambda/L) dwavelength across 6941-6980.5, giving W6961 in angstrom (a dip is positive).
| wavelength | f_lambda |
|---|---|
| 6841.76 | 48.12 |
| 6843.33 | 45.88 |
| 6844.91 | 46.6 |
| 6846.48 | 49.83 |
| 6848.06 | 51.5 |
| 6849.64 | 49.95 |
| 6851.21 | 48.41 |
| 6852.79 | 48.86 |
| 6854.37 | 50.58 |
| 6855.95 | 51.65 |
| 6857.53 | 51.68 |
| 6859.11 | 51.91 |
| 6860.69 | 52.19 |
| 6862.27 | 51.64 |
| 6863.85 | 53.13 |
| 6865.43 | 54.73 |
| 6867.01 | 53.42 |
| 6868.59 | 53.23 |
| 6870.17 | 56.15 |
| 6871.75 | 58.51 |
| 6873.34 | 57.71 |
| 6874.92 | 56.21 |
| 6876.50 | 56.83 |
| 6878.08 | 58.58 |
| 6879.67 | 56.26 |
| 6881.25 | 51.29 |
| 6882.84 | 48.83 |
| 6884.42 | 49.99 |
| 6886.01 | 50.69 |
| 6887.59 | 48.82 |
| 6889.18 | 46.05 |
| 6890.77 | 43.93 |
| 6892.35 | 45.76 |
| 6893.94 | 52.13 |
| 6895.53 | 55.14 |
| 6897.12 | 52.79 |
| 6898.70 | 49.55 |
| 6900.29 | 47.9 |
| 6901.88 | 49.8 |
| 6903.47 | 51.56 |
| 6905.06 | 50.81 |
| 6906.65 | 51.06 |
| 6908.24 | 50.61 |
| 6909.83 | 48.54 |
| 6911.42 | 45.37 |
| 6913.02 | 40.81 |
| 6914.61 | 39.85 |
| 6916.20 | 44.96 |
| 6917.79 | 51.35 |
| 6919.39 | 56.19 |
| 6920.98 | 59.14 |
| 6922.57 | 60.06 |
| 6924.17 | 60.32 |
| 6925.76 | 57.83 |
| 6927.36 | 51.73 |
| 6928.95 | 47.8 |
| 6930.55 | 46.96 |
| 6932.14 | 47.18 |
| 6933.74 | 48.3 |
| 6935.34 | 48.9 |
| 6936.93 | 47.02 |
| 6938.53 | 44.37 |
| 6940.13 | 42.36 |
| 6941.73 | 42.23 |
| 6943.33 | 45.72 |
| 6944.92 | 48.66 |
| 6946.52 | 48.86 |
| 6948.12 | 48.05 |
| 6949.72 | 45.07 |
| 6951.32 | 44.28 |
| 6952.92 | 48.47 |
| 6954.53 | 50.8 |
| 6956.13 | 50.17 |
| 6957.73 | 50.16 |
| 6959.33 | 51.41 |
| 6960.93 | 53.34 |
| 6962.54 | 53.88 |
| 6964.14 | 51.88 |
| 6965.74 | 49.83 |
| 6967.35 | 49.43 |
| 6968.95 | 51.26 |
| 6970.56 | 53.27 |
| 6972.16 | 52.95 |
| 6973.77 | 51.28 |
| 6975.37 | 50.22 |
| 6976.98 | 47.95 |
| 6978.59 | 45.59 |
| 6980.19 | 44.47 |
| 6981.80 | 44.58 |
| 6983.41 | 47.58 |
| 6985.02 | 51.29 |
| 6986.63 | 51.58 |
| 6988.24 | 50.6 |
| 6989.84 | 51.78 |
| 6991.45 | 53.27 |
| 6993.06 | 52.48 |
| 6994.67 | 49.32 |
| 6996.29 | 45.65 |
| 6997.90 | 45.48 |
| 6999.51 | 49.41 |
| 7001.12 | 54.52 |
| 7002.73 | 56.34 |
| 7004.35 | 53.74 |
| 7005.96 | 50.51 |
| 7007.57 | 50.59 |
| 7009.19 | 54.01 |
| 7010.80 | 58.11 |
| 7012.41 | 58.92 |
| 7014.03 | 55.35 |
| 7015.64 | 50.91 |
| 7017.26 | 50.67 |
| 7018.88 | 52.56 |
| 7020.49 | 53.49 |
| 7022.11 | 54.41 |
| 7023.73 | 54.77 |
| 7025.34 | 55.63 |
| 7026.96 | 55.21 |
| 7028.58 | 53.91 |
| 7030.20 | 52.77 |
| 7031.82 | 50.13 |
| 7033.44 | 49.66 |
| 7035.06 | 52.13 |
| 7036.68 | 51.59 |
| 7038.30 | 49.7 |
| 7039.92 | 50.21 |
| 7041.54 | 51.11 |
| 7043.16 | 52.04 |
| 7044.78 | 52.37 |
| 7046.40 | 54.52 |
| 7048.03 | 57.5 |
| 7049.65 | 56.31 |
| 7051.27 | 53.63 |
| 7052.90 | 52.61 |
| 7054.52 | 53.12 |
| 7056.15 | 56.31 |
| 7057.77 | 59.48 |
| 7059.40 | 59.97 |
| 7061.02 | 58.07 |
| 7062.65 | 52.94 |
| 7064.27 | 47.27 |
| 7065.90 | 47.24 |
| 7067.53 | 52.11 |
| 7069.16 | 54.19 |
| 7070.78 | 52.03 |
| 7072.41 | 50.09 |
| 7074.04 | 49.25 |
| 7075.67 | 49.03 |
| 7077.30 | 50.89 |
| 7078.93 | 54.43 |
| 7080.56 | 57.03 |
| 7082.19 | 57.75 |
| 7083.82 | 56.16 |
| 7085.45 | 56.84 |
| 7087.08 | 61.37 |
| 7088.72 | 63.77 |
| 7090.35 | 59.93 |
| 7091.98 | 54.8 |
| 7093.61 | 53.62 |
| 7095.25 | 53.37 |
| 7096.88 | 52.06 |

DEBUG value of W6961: 2.3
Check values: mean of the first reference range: 51.2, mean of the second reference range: 53.1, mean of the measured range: 49.3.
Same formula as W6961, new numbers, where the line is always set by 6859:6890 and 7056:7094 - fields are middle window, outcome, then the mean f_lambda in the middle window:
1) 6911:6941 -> 2.3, 49.5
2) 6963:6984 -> 1.8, 49.3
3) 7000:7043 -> 1.0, 53.1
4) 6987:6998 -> 0.8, 50.1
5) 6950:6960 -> 0.9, 49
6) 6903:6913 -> 0.9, 48.9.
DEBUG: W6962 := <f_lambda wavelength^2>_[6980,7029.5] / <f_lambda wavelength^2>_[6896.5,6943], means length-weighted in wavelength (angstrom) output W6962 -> 1.08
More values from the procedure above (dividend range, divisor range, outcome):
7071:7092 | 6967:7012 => 1.12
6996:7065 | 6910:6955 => 1.13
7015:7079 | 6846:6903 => 1.07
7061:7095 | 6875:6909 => 1.12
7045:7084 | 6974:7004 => 1.11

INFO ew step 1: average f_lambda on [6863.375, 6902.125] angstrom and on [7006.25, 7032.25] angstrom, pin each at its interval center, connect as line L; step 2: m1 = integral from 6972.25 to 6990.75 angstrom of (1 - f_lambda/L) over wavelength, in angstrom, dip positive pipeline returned 1.53 angstrom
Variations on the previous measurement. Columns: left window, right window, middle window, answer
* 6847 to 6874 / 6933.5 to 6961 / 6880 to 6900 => 0.5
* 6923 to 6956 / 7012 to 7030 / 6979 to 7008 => 1.1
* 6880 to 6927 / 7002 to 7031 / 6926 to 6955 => 2.5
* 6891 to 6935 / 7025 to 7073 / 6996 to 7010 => 0.2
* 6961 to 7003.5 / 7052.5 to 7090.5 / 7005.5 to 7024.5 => -0.7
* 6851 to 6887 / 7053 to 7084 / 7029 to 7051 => 0.4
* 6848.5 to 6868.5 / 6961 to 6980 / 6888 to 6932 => 0.8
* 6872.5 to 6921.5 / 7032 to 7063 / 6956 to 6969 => 0.2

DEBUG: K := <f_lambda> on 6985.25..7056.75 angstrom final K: 52.7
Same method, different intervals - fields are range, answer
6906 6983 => 49.2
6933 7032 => 50.5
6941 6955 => 46.8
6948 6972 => 50.2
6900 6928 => 51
